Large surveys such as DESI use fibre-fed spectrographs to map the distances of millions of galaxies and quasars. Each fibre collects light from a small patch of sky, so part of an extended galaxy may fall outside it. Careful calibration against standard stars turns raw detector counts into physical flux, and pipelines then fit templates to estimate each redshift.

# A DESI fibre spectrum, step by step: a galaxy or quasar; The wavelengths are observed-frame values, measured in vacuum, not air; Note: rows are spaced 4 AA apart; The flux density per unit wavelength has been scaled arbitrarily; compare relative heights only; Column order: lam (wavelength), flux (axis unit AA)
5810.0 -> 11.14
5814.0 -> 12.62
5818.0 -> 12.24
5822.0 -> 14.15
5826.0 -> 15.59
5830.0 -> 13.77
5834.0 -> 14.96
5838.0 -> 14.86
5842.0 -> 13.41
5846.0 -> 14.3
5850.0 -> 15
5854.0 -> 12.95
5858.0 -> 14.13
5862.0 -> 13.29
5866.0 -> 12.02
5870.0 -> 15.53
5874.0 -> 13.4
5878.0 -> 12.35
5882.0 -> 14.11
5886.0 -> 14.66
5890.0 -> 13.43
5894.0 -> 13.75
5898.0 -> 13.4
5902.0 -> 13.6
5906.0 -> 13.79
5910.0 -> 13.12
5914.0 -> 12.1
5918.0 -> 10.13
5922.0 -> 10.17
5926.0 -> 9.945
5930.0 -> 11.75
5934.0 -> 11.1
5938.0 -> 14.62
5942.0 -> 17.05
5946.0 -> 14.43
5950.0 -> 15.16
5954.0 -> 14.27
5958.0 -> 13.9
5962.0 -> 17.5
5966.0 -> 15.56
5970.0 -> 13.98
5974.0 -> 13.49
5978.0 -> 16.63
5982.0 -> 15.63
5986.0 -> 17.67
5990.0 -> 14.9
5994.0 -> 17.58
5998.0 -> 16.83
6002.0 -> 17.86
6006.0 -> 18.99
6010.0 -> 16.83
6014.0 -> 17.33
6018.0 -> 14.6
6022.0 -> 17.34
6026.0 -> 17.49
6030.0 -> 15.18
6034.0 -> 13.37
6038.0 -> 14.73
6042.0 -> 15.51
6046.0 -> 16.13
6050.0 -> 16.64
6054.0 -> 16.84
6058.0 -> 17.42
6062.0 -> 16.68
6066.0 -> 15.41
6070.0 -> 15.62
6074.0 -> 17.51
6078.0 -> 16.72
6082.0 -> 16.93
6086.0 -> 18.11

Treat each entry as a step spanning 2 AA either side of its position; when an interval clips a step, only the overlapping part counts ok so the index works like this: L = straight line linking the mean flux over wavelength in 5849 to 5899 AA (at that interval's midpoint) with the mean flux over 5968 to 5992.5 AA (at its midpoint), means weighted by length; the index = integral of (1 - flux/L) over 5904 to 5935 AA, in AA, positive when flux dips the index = 6.21 AA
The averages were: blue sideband 13.7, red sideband 15.4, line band 11.5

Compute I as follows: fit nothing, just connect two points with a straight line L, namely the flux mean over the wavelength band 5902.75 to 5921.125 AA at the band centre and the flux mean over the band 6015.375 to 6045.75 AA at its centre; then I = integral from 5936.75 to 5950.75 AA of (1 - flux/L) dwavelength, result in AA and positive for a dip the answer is -2.4 AA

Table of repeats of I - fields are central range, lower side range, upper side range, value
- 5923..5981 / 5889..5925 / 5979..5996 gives 2.2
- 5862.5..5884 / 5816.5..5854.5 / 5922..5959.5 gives 0.7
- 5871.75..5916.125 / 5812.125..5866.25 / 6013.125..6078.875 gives 3.2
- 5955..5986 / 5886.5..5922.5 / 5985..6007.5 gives 1.2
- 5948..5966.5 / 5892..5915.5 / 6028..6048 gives -1.7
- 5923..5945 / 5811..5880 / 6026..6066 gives 2.8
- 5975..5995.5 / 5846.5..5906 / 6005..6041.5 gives -1.1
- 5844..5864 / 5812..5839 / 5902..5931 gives -1.0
